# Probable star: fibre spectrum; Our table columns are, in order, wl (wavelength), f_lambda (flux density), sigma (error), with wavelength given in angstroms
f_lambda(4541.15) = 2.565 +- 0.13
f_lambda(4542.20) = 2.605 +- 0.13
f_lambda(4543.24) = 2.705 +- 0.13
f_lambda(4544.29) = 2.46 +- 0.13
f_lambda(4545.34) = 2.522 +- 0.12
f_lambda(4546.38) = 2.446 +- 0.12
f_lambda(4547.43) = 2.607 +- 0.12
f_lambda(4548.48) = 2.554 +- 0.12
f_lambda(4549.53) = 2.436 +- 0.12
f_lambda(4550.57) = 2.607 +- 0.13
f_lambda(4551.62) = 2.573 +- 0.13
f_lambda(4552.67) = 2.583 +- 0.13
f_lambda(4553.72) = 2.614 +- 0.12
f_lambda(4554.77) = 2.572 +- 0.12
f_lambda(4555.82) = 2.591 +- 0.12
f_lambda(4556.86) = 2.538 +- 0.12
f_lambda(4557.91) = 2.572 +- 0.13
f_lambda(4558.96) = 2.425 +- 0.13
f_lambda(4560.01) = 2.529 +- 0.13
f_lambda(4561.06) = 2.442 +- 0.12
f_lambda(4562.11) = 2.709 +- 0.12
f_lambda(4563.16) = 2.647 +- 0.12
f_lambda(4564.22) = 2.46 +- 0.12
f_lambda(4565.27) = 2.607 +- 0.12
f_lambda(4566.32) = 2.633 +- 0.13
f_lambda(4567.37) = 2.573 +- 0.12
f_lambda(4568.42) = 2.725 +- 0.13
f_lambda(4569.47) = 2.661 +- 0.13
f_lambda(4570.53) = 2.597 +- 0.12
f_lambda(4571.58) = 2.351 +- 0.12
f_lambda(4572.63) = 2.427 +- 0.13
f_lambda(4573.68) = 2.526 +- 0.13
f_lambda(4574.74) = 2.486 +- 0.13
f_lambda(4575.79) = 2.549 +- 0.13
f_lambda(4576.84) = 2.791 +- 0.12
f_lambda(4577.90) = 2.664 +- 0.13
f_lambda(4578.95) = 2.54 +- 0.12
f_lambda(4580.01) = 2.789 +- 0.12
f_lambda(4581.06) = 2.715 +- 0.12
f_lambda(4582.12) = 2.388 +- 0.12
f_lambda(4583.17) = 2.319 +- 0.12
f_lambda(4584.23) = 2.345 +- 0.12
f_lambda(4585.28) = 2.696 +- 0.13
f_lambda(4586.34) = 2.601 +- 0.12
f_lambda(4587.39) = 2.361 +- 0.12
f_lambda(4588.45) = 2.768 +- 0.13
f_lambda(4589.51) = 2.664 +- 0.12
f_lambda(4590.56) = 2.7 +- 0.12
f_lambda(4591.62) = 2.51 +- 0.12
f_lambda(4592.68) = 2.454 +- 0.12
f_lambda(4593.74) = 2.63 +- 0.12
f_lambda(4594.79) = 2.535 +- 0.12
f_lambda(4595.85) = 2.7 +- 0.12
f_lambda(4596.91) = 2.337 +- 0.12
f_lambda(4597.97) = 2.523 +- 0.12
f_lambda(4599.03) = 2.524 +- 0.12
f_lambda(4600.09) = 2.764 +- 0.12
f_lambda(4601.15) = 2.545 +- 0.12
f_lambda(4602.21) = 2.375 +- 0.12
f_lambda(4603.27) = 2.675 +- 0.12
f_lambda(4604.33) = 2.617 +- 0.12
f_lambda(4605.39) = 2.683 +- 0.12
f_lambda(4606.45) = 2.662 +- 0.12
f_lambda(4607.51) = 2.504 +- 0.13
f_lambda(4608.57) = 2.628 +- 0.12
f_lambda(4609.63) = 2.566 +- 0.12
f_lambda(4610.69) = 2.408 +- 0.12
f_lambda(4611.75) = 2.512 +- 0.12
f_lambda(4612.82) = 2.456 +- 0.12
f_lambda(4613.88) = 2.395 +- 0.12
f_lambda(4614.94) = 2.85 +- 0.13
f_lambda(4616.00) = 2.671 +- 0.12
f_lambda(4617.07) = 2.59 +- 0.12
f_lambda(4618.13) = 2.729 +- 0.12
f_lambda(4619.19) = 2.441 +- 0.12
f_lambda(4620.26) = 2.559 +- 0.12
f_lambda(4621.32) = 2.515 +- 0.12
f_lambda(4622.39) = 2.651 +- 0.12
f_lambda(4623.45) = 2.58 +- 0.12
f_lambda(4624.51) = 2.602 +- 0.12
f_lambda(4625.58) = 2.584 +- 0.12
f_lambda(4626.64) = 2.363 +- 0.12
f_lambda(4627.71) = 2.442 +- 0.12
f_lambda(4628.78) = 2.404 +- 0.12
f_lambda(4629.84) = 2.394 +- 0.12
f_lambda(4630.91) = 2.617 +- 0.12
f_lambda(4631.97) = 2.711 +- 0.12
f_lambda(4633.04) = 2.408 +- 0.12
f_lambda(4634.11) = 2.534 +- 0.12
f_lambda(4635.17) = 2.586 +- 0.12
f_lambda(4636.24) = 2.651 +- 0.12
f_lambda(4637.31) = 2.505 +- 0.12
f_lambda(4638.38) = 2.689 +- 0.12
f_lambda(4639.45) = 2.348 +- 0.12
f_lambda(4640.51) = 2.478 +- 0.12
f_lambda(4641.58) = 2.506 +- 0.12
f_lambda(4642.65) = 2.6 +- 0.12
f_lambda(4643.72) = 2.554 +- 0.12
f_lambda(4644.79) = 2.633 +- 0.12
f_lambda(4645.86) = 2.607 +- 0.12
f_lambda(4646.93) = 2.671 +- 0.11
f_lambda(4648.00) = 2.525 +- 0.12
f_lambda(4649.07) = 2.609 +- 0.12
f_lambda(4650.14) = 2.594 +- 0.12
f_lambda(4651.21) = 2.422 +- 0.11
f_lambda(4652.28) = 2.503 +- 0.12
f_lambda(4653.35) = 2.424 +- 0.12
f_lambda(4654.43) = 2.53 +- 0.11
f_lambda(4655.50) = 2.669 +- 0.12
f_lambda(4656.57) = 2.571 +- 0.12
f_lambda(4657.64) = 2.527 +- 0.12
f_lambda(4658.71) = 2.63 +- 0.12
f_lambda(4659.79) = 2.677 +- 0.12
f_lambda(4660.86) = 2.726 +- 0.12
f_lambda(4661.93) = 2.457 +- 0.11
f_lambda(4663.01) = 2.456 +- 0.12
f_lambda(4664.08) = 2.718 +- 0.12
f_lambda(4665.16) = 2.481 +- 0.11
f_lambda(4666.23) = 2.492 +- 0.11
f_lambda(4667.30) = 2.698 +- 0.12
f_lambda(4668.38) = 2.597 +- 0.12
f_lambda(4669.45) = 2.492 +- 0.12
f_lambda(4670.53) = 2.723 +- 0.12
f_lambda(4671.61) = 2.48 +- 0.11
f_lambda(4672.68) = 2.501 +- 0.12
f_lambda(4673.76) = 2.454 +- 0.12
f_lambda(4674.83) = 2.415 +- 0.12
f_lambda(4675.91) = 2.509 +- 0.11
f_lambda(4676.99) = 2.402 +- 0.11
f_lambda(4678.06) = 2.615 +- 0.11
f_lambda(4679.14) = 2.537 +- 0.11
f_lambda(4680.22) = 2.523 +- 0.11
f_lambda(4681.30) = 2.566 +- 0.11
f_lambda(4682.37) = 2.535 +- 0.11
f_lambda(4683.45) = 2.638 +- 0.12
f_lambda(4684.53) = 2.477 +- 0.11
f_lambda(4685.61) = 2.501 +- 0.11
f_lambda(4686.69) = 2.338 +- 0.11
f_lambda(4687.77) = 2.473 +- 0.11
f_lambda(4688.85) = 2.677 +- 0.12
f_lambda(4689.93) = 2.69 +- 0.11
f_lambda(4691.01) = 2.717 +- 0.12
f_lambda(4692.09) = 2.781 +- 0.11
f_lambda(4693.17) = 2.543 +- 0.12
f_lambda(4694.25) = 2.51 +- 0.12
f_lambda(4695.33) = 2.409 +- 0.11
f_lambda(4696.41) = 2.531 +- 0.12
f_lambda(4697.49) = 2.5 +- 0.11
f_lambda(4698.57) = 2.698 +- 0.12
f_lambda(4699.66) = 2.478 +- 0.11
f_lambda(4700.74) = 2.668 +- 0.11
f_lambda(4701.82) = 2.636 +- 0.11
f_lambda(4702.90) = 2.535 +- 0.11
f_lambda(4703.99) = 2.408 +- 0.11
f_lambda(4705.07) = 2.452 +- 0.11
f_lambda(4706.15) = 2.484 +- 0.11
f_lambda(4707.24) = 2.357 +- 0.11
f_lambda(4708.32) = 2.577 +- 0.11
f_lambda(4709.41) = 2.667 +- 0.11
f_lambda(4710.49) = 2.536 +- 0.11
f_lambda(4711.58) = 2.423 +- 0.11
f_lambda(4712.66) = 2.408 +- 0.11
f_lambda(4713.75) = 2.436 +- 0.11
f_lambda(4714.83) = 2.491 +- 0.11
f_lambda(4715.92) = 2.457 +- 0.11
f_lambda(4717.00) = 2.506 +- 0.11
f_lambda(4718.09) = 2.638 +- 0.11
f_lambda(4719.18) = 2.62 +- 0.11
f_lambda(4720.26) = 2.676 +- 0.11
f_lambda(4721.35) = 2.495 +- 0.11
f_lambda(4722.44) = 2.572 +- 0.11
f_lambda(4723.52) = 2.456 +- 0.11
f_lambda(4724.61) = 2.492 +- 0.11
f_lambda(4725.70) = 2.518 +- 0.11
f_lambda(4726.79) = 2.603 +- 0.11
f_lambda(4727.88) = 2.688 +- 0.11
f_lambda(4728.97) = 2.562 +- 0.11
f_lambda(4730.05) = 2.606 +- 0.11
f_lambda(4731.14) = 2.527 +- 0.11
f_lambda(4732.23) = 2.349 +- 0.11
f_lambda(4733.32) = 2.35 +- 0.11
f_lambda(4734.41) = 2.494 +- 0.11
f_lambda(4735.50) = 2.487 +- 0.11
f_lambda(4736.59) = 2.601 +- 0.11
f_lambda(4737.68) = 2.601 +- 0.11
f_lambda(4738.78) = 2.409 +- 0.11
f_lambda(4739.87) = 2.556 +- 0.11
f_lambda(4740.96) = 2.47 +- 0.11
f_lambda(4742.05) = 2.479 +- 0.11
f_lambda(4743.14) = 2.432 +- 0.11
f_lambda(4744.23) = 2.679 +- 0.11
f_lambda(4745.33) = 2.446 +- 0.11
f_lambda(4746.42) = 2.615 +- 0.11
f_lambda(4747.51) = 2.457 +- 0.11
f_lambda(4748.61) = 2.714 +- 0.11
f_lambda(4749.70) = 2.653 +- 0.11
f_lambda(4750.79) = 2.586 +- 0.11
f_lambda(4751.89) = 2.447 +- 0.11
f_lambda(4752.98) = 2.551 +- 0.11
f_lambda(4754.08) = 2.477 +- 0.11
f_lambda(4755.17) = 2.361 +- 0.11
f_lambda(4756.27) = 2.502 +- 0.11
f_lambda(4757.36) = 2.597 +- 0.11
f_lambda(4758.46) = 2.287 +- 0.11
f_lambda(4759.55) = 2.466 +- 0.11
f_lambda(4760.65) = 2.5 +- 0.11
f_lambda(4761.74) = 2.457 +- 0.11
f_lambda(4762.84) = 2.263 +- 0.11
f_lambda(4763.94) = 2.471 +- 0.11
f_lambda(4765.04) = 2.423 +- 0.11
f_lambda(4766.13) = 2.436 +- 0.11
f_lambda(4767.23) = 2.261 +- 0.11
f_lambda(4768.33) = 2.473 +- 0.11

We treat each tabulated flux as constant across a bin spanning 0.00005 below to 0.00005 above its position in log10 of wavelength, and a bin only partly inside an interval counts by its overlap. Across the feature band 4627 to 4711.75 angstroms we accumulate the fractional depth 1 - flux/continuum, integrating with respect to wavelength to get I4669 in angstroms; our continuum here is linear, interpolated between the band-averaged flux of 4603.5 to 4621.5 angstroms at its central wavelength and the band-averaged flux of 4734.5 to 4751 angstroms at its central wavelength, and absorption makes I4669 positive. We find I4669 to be 0.6 angstroms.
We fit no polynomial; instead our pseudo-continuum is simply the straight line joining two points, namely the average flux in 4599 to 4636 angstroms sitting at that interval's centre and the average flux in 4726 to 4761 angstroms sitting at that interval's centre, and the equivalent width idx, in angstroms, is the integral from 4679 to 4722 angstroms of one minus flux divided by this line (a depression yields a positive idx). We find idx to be -0.14 angstroms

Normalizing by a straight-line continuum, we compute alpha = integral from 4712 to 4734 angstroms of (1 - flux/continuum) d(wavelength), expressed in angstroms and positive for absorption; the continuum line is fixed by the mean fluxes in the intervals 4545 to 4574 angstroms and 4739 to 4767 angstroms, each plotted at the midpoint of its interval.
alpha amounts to -0.2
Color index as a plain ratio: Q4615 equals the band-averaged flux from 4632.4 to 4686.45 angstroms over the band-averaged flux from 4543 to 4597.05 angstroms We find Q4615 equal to 0.99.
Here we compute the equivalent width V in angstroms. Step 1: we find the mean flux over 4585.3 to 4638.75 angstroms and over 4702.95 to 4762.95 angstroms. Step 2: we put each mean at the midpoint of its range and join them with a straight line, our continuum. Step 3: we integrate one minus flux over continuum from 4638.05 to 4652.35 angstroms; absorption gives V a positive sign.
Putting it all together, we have -0.02 angstroms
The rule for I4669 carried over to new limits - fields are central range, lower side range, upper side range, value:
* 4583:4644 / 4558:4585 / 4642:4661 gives 0.4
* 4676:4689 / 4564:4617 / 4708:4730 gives 0.2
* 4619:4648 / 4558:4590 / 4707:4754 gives 0.1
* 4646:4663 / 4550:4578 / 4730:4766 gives -0.2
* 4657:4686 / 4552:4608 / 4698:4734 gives -0.1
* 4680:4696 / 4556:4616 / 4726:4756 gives -0.1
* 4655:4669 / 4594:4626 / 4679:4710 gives -0.2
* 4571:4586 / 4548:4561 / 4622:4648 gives 0.0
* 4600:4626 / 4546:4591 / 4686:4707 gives -0.2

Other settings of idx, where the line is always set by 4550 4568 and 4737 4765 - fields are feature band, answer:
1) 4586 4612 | -0.15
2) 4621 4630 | 0.13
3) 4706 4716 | 0.11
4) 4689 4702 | -0.41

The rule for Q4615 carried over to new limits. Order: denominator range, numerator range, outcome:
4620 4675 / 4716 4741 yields 0.99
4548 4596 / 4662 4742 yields 0.99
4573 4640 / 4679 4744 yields 0.99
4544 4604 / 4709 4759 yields 0.98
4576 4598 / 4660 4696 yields 0.99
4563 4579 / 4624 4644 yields 0.98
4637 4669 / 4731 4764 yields 0.97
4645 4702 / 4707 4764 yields 0.98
